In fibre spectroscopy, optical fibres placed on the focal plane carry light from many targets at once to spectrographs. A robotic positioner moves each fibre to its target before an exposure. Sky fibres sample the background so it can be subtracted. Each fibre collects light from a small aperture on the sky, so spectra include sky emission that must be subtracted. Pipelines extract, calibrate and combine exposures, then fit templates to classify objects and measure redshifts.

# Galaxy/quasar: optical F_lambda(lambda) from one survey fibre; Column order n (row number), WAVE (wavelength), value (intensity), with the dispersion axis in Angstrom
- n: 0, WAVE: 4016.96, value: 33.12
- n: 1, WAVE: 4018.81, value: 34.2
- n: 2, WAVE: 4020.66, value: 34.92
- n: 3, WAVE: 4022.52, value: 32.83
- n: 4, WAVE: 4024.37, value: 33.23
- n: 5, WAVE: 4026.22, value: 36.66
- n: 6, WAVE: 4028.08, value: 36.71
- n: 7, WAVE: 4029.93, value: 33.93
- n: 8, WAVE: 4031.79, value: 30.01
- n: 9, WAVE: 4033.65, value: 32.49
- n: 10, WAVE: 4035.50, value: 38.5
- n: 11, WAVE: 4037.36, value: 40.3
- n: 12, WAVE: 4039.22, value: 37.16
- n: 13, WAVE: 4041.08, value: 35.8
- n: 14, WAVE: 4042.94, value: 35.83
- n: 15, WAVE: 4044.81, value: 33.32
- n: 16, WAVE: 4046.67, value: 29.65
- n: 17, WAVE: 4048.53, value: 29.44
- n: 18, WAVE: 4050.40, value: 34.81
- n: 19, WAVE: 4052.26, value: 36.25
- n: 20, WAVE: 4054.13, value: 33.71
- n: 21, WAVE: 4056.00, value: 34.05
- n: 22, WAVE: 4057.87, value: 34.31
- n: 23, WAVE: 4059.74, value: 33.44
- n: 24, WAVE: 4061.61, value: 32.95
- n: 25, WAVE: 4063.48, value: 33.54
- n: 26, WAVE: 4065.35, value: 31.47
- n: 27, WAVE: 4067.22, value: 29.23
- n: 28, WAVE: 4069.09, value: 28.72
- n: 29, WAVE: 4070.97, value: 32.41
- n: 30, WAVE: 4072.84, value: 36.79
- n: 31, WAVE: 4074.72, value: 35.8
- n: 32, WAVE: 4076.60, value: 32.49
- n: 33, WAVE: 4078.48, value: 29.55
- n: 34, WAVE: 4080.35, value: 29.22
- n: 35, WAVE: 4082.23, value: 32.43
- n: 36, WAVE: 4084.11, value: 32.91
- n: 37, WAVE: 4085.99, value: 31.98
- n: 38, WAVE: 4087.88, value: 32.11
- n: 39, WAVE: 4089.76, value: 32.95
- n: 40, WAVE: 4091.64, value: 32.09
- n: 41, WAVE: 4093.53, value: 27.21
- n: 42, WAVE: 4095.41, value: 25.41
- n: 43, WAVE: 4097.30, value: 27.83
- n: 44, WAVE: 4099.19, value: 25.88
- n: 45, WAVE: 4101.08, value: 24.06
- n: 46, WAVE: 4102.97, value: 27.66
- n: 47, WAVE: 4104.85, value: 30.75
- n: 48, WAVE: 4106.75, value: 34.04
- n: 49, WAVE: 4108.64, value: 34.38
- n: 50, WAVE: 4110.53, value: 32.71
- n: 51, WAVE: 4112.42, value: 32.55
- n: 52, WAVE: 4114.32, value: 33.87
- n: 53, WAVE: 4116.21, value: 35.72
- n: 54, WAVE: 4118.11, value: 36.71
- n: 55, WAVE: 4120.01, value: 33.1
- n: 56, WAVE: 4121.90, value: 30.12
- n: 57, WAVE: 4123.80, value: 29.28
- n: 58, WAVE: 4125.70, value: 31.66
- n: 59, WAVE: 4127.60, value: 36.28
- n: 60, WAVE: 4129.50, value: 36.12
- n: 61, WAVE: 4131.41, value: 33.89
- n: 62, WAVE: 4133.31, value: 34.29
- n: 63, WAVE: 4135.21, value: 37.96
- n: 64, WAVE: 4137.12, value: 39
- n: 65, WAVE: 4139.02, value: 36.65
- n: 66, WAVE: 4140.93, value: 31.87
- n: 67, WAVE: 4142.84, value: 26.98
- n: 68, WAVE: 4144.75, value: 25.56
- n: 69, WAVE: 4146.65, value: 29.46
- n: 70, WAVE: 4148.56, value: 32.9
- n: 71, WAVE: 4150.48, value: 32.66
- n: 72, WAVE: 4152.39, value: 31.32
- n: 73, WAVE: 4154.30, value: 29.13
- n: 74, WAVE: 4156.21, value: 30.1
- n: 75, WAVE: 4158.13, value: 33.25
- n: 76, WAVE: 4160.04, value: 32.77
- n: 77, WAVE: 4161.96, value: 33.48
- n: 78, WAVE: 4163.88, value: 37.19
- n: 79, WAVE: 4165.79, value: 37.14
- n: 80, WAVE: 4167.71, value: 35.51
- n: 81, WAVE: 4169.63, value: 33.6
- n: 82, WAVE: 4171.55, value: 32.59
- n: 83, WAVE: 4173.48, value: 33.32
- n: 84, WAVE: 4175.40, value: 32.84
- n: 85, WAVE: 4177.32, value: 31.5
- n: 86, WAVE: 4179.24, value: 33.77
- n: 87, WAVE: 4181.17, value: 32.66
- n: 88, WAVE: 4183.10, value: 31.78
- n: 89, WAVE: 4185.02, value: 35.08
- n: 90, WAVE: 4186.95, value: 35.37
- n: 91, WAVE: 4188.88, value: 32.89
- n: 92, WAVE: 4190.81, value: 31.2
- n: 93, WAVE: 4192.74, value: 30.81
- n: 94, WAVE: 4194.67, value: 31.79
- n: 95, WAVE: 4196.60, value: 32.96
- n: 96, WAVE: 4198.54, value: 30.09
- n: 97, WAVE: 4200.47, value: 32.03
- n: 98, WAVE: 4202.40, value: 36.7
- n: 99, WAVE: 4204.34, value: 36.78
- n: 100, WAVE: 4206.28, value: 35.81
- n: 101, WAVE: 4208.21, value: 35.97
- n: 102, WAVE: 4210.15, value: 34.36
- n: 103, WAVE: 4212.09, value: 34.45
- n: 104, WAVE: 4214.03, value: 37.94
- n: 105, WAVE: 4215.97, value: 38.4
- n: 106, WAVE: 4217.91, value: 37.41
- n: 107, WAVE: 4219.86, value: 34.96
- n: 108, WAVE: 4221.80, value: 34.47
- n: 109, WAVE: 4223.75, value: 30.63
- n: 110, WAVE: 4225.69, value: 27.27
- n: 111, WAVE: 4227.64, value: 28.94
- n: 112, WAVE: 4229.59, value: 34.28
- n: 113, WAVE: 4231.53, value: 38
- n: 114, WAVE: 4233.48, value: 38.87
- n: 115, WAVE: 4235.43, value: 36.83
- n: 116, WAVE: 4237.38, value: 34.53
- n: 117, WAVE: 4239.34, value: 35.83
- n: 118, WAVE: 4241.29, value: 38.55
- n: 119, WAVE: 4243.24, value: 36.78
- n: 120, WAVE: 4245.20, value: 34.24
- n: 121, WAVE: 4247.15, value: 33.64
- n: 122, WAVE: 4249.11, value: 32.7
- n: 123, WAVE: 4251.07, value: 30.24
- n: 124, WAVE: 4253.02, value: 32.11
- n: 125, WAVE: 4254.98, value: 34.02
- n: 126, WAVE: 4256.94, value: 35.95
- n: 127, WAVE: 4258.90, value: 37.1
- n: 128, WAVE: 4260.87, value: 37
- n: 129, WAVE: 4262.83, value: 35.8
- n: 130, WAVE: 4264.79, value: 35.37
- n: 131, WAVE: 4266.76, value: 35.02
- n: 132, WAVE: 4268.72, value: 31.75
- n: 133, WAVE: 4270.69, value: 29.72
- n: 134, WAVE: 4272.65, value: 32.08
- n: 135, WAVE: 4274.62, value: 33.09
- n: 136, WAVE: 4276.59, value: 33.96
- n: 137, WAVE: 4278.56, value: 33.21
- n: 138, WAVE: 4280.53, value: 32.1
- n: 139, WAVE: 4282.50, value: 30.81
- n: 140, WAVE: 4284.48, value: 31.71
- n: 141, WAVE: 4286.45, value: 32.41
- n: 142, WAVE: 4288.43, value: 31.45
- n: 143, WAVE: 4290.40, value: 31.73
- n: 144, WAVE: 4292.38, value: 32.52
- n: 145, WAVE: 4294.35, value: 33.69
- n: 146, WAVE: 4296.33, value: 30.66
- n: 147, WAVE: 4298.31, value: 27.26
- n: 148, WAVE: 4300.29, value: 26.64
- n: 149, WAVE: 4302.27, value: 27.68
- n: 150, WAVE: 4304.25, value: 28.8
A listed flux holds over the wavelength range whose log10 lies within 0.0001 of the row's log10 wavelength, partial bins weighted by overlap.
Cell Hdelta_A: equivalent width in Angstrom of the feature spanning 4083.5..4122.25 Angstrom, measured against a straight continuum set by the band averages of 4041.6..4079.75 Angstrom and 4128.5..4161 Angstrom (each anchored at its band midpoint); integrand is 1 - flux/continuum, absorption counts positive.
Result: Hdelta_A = 1.9 Angstrom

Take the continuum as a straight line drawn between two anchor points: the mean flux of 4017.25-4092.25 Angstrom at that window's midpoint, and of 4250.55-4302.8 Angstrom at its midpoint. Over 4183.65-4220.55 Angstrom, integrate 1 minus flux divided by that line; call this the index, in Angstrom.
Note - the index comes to -1.9 Angstrom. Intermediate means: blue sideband 33.5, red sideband 32.5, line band 34.4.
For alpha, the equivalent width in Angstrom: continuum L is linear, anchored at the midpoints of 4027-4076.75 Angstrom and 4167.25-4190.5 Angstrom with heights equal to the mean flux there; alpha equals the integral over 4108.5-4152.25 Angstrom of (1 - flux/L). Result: 0.5 Angstrom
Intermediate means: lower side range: 33.8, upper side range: 33.3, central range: 33.1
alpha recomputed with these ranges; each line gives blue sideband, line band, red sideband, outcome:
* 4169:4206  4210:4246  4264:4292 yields -2.6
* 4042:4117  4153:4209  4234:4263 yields 0.7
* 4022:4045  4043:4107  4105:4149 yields 5.4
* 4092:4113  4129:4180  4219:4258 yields -3.2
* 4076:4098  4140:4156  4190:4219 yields 1.3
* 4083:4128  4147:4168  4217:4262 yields -0.3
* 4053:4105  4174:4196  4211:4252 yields 0.6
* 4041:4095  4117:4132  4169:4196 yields -0.4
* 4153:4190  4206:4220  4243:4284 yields -1.2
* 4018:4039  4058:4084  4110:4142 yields 1.8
